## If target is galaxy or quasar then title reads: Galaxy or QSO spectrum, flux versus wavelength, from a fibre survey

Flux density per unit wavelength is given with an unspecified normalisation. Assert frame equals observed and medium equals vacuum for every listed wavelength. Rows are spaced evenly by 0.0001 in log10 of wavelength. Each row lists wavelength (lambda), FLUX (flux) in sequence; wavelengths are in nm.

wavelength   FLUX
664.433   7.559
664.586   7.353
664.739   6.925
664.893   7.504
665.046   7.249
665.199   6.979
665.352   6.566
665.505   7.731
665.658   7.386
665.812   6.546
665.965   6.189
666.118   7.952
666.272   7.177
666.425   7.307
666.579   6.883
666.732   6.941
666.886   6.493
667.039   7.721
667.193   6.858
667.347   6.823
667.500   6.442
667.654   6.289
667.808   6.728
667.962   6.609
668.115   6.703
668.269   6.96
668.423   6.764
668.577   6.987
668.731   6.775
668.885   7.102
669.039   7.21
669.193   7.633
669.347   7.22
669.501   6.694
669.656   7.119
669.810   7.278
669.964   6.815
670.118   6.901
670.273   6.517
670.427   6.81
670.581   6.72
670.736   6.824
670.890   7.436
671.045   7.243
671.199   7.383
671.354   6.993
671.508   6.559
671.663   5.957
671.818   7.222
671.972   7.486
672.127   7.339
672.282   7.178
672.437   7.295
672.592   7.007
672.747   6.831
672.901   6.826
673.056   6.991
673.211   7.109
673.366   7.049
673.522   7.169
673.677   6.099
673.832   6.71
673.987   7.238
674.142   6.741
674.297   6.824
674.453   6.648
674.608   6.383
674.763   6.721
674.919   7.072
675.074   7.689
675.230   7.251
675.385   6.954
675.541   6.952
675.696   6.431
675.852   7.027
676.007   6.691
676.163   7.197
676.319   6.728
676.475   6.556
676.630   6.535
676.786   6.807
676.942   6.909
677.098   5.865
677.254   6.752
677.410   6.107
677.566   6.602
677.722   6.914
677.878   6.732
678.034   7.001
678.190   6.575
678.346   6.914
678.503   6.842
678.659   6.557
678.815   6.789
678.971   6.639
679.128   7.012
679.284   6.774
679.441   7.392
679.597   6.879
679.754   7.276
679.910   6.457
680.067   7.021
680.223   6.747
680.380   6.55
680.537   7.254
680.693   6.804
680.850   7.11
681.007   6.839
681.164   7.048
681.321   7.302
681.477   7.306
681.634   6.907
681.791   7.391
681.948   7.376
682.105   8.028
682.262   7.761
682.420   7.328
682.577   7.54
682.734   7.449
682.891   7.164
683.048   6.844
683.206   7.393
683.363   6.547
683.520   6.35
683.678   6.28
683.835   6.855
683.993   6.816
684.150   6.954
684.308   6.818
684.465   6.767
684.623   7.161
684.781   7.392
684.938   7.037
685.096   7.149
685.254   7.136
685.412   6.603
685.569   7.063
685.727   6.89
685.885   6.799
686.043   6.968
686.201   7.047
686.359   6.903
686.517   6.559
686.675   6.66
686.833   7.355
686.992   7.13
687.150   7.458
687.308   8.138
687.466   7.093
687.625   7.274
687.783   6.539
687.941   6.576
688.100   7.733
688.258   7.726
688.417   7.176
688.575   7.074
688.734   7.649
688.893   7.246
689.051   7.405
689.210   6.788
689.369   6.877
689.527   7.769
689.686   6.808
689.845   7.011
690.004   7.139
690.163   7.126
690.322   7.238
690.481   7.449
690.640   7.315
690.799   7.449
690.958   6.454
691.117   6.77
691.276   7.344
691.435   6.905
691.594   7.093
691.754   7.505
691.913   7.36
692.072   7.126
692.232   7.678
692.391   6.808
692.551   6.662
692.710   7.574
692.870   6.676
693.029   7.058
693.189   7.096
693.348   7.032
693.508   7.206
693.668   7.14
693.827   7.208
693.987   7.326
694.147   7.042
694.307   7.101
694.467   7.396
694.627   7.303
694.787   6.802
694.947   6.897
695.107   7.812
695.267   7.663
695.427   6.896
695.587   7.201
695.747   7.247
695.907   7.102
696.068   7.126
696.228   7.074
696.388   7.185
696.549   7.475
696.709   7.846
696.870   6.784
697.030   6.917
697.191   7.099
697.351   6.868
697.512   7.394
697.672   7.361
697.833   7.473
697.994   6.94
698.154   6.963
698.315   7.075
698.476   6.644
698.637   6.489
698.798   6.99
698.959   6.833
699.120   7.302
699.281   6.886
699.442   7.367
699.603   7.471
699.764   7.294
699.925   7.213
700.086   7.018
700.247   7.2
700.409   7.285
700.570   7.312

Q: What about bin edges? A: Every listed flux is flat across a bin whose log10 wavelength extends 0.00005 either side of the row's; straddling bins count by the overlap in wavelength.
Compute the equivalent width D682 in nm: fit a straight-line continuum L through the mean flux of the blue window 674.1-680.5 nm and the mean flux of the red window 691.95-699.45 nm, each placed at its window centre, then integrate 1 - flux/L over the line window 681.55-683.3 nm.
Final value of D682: -0.12 nm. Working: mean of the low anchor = 6.8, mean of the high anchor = 7.13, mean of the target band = 7.37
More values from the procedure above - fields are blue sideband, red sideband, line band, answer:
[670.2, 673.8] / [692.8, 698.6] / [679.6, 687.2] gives 0.02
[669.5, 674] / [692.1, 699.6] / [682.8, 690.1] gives 0.02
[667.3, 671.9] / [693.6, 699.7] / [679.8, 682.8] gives -0.07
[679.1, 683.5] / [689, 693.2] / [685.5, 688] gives 0.03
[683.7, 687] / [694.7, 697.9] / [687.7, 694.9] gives -0.06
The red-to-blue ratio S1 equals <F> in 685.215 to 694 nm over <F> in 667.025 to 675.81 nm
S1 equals 1.0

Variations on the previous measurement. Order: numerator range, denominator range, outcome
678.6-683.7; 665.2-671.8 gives 1.02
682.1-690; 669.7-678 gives 1.03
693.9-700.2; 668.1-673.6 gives 1.02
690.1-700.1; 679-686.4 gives 1.02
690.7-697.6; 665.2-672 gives 1.03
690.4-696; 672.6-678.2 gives 1.05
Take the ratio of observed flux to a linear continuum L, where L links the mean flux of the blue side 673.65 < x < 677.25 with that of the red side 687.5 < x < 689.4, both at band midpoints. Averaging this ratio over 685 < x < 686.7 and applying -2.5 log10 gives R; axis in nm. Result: 0.03 mag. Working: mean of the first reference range 6.79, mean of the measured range 6.9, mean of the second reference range 7.17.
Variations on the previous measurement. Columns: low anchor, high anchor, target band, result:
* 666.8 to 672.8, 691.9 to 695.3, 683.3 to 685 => 0.041 mag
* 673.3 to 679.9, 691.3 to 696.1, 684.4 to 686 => -0.002 mag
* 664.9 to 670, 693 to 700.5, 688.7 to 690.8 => -0.016 mag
